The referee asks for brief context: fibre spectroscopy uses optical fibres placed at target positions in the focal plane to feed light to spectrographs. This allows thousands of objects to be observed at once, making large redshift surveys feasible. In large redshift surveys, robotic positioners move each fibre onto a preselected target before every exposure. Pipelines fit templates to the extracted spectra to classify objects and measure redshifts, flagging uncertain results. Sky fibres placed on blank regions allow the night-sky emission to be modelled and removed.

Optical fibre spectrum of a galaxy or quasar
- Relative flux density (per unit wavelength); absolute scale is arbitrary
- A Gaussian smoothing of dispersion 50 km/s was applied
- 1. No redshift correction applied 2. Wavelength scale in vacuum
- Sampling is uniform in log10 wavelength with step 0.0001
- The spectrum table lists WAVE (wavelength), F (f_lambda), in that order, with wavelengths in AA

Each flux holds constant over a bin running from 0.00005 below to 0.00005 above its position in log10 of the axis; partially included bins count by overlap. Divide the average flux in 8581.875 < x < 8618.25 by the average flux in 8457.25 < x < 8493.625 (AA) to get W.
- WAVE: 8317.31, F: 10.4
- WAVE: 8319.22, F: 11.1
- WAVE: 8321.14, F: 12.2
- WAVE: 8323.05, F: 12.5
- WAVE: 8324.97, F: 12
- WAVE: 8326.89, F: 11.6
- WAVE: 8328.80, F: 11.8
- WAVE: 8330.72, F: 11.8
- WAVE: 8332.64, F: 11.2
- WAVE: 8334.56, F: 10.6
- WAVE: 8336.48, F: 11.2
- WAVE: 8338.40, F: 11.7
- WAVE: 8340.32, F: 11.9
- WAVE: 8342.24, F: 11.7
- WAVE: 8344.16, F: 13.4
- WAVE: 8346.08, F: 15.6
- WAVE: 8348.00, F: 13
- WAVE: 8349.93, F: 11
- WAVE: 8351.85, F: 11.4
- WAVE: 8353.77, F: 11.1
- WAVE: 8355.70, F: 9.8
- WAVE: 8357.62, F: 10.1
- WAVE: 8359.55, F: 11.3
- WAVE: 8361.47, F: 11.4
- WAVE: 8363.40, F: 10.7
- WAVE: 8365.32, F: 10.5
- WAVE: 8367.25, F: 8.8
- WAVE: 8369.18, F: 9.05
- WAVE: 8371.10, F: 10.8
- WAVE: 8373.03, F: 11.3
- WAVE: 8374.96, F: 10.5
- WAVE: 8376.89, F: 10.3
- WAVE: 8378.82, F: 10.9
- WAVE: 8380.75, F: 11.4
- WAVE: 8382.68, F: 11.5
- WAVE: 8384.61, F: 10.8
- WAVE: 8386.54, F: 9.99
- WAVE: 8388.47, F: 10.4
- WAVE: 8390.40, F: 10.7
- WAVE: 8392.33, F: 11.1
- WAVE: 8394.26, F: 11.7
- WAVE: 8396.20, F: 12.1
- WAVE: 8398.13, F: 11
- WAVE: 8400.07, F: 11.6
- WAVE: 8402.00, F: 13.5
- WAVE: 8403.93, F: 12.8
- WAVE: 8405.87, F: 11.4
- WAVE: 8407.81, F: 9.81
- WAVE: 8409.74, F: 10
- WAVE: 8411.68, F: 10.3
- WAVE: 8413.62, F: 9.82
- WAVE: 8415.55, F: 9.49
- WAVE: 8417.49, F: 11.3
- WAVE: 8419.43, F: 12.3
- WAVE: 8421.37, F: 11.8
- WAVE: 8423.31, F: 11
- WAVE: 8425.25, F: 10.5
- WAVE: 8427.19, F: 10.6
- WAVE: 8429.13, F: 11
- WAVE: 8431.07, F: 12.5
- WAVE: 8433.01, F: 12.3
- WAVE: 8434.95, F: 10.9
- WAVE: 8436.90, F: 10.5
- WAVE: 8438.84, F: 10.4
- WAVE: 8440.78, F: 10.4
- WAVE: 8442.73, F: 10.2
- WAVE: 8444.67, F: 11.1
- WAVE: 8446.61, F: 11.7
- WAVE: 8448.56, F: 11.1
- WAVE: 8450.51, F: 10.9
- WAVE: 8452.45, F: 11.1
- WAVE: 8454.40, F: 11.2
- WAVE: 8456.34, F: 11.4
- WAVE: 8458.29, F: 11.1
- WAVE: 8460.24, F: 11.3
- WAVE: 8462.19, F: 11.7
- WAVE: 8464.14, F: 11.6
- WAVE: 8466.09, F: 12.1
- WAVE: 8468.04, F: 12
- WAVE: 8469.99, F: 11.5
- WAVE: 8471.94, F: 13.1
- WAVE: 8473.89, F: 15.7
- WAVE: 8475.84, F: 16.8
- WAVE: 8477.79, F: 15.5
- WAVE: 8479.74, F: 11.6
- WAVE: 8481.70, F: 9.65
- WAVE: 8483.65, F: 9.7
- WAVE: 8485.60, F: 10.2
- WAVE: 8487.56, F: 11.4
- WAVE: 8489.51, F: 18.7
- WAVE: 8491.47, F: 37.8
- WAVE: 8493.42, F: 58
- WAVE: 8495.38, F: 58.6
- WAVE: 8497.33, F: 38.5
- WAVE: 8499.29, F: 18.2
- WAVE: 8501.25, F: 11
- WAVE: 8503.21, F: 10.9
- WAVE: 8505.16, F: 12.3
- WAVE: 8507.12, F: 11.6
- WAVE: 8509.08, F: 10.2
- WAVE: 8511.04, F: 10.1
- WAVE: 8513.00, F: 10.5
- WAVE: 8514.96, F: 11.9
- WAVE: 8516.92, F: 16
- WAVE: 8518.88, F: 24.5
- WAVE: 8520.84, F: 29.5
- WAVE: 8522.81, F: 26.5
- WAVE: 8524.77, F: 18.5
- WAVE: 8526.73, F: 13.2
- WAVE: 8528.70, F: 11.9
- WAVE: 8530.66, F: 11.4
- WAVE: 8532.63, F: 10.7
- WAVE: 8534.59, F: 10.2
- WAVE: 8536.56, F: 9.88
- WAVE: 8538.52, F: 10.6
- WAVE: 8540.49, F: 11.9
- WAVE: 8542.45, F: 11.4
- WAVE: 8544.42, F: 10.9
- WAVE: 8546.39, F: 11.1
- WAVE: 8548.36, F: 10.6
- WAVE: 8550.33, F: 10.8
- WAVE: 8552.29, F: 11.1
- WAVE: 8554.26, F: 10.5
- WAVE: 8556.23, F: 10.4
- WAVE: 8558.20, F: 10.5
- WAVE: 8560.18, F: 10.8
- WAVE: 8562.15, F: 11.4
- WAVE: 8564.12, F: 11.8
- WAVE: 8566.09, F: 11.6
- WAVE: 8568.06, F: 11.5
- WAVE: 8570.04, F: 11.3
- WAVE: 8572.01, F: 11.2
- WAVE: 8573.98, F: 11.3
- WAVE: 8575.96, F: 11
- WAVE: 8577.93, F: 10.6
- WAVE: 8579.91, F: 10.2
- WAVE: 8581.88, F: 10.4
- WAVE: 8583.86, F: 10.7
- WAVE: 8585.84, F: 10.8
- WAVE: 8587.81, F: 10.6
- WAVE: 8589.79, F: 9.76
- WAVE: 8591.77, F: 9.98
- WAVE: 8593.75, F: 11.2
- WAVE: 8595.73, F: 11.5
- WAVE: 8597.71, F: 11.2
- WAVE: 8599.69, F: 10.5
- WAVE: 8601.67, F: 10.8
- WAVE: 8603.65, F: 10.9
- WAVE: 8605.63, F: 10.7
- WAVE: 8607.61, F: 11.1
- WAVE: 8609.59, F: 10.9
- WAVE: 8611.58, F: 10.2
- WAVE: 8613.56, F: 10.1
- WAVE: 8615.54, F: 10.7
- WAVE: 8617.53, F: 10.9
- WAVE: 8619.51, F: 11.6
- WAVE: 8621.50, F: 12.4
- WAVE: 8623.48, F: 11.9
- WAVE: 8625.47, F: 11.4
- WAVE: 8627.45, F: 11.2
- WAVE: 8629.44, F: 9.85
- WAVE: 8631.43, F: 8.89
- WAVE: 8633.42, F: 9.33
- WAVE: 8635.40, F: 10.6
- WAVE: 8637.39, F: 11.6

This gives 0.69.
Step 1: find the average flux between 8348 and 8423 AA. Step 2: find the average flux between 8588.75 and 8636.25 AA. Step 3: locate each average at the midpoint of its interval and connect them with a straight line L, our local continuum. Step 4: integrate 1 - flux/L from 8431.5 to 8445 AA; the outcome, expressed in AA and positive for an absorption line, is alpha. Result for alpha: 0.0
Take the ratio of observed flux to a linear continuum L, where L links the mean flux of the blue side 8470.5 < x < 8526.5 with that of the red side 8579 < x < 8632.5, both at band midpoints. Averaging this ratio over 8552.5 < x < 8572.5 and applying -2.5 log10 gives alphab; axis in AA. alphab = 0.27 mag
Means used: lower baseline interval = 19.4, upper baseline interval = 10.8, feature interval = 11.1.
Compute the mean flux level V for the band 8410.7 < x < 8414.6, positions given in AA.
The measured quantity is 10.1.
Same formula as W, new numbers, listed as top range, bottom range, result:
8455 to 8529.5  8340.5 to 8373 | 1.55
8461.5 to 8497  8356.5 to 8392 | 1.85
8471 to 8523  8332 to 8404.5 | 1.73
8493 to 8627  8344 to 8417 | 1.23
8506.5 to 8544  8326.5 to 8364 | 1.22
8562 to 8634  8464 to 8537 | 0.62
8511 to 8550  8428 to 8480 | 1.19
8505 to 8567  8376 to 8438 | 1.17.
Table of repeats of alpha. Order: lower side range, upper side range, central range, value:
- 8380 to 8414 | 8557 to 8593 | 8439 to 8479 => -3.66 AA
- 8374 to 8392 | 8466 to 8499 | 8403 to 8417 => 3.15 AA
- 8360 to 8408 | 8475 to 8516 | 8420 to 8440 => 4.44 AA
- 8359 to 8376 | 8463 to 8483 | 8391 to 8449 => 2.56 AA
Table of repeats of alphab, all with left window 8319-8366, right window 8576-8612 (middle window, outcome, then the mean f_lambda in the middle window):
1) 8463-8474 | -0.12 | 12.4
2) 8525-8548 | -0.05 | 11.4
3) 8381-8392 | 0.07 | 10.8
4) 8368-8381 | 0.10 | 10.5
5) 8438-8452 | 0.04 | 10.8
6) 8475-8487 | -0.10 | 12.2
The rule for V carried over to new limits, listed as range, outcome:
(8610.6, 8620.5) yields 10.7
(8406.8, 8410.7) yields 9.92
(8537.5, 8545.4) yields 11.2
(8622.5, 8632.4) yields 10.6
